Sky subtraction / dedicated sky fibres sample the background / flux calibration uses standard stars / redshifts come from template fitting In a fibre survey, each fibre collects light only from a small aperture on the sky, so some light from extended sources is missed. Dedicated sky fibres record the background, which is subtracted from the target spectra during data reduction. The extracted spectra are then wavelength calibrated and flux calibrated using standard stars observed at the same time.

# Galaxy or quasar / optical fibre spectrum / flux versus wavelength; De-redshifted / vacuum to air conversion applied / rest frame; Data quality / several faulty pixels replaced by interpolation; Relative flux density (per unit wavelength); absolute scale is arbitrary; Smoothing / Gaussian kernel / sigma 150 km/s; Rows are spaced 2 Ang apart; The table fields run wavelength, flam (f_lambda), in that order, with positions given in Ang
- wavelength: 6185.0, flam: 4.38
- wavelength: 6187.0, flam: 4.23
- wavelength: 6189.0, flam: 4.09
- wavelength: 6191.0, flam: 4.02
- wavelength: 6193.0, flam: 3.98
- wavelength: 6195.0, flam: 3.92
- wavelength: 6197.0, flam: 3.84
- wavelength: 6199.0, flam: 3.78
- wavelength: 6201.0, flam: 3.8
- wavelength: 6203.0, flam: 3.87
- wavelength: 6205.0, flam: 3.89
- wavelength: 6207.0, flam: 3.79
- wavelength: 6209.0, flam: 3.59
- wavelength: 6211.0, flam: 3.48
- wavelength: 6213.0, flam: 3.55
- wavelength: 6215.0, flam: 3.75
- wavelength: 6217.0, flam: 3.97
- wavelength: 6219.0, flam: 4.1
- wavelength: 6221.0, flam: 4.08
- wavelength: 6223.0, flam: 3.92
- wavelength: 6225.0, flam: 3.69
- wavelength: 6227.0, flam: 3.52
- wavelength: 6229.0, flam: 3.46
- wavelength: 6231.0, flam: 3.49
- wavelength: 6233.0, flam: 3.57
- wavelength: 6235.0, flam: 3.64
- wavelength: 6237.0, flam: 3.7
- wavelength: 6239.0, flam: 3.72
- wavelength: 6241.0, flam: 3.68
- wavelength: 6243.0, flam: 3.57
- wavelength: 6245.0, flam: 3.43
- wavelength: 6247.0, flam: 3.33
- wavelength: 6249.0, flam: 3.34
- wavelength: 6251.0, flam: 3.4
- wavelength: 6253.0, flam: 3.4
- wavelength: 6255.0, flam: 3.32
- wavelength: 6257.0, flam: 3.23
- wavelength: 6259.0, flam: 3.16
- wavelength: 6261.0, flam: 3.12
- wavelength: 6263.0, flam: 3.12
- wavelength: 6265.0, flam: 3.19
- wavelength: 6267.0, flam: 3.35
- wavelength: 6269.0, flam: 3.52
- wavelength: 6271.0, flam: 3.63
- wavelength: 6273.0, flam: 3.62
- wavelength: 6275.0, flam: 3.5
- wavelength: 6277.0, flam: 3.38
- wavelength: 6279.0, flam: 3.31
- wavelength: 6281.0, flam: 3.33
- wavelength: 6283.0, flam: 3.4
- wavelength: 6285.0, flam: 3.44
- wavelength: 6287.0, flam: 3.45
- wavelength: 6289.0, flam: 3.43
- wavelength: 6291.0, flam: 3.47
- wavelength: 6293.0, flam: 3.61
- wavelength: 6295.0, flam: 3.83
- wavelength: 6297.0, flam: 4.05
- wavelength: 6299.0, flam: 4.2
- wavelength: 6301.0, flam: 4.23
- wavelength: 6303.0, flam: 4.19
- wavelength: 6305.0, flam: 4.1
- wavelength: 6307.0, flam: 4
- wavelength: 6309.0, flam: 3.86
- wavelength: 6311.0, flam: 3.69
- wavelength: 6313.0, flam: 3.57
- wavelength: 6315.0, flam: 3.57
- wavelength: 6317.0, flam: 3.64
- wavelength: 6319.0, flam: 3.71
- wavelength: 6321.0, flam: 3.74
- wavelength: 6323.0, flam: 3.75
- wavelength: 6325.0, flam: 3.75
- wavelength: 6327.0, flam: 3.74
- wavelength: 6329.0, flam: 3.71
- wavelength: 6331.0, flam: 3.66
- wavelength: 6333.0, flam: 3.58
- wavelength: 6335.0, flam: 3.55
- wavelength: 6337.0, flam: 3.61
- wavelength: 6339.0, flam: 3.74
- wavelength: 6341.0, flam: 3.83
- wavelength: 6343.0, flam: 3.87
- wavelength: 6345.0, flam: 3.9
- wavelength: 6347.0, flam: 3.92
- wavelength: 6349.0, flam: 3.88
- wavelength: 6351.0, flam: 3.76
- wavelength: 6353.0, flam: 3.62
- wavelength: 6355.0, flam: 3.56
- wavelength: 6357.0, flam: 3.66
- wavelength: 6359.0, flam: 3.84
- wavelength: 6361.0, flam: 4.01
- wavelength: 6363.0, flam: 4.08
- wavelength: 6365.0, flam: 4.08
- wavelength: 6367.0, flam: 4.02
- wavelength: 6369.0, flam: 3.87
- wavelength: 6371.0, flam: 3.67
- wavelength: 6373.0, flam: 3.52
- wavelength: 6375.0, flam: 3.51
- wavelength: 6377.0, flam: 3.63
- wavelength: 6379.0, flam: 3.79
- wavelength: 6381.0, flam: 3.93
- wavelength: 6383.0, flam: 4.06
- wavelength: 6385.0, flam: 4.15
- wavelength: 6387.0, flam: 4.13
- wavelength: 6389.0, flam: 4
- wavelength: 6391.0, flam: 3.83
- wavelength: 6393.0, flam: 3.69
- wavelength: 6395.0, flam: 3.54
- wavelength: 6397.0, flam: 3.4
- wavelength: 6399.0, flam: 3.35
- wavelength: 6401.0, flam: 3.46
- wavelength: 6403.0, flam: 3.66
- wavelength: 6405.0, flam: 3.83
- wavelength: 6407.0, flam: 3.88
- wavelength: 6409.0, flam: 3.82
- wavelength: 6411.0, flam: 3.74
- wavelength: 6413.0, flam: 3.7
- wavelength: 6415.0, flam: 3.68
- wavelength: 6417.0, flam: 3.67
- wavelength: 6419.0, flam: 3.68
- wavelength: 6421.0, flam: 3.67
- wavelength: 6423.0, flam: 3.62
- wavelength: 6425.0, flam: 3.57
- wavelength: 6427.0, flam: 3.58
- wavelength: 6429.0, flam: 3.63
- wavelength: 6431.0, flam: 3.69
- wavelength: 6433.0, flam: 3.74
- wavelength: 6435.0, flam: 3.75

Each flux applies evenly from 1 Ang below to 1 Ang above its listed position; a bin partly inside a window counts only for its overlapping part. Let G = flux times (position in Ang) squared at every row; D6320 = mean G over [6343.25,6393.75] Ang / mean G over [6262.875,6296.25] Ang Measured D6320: 1.14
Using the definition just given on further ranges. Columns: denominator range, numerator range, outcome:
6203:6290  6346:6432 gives 1.11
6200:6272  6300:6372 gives 1.10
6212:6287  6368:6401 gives 1.11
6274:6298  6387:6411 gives 1.09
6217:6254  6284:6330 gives 1.07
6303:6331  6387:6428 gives 1.00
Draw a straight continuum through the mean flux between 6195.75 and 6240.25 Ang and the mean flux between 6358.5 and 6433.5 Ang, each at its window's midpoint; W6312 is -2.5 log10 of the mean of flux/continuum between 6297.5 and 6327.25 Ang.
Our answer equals -0.03 mag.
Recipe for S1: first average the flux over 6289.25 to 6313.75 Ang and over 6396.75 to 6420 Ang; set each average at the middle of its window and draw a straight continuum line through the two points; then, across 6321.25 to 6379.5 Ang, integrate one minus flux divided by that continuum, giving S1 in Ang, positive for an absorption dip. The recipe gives 0.4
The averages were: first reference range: 3.89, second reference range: 3.66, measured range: 3.76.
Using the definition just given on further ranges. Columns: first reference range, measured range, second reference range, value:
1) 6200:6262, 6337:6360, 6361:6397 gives 0.13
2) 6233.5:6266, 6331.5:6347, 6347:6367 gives 0.15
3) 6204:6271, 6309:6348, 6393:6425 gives -1.25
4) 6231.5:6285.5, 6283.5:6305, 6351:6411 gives -1.63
